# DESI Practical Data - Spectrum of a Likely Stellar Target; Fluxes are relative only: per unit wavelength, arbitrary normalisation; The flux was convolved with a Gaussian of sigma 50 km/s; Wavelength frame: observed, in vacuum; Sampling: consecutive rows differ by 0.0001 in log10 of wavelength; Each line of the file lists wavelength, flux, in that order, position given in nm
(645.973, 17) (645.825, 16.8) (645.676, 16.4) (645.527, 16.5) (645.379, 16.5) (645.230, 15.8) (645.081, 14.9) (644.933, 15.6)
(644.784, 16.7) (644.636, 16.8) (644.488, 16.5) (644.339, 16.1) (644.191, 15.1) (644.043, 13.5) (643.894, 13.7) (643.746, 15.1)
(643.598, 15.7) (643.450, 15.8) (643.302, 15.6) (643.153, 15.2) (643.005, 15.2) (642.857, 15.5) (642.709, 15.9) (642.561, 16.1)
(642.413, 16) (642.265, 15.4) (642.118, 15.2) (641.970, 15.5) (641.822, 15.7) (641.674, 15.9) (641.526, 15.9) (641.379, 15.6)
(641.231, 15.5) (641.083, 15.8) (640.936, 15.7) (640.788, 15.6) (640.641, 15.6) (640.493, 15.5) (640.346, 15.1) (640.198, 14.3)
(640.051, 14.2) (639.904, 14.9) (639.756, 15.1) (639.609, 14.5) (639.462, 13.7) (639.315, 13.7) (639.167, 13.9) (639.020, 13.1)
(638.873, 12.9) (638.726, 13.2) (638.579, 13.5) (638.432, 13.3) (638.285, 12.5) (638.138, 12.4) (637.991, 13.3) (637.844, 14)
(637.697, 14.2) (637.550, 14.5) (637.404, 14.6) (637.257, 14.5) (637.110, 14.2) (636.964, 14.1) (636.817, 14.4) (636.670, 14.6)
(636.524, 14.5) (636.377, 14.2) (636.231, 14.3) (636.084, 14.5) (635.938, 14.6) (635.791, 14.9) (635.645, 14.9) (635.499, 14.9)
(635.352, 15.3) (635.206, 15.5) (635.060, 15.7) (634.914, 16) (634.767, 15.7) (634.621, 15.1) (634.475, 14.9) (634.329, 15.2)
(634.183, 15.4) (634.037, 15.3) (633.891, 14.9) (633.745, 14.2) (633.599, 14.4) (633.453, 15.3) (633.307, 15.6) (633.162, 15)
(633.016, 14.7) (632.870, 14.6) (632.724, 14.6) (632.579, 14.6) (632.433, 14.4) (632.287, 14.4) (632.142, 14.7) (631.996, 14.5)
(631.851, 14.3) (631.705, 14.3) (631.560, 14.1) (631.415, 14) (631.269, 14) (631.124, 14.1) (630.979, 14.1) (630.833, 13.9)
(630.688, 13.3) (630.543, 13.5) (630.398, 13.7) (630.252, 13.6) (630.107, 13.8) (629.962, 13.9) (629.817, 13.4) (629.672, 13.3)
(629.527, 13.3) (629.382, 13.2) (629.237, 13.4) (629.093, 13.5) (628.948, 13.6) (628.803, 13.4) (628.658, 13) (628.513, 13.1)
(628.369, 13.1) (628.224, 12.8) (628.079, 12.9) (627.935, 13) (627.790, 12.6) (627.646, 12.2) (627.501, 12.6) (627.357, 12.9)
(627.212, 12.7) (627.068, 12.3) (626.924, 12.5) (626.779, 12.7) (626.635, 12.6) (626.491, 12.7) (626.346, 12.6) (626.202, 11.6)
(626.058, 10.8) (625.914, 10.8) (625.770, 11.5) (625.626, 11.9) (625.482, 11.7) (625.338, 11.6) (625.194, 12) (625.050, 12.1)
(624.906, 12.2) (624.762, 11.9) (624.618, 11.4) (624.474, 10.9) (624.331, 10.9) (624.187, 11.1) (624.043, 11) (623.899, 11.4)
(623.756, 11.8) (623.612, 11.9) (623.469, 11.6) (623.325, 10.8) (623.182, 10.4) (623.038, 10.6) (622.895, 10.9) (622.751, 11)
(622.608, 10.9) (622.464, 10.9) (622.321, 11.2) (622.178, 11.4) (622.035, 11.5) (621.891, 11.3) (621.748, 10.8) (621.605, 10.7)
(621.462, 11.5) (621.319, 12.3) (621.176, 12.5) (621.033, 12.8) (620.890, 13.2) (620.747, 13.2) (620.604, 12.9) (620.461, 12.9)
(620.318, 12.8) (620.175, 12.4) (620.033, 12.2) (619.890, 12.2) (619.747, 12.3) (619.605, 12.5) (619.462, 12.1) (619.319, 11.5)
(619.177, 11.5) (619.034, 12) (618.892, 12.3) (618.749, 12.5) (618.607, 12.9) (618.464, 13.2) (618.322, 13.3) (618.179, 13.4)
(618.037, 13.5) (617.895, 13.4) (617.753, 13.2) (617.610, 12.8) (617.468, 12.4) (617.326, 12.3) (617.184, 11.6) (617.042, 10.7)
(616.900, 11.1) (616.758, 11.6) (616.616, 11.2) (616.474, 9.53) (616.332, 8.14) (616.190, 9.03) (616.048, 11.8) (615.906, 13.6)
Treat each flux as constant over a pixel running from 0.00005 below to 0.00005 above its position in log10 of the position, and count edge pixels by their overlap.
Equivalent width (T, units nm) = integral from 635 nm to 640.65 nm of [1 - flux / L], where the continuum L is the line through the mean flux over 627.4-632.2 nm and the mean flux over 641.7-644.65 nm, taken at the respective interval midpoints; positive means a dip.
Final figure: 0.16 nm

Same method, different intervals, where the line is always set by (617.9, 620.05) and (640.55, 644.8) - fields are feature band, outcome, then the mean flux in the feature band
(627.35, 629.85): 0.13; 13.1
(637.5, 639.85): 0.22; 13.6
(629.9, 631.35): 0.02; 13.8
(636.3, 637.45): 0.03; 14.4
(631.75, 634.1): -0.06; 14.7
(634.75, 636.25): -0.05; 15.1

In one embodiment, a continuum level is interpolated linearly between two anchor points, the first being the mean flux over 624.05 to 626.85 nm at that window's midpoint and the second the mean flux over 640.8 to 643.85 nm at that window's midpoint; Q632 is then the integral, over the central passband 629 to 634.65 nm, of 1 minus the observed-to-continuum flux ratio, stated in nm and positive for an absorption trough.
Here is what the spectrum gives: -0.46 nm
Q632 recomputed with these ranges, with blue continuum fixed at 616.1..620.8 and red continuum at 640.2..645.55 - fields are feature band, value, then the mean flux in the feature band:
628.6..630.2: 0.02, 13.4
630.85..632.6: -0.04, 14.3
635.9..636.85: 0.01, 14.4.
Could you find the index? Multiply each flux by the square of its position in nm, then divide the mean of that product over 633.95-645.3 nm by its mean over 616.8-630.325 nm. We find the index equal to 1.28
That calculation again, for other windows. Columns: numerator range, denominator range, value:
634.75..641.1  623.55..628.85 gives 1.24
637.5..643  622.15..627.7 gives 1.32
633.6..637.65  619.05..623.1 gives 1.31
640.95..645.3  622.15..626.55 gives 1.45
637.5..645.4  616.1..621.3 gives 1.32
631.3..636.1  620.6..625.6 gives 1.33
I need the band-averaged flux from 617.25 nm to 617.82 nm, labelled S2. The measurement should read 12.7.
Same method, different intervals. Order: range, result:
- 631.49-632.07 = 14.3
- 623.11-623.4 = 10.6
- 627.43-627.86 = 12.5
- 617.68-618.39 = 13.3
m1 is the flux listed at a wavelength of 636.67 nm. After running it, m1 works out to 14.6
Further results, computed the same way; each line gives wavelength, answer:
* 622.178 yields 11.4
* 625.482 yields 11.7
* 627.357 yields 12.9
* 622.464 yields 10.9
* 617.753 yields 13.2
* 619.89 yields 12.2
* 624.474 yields 10.9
